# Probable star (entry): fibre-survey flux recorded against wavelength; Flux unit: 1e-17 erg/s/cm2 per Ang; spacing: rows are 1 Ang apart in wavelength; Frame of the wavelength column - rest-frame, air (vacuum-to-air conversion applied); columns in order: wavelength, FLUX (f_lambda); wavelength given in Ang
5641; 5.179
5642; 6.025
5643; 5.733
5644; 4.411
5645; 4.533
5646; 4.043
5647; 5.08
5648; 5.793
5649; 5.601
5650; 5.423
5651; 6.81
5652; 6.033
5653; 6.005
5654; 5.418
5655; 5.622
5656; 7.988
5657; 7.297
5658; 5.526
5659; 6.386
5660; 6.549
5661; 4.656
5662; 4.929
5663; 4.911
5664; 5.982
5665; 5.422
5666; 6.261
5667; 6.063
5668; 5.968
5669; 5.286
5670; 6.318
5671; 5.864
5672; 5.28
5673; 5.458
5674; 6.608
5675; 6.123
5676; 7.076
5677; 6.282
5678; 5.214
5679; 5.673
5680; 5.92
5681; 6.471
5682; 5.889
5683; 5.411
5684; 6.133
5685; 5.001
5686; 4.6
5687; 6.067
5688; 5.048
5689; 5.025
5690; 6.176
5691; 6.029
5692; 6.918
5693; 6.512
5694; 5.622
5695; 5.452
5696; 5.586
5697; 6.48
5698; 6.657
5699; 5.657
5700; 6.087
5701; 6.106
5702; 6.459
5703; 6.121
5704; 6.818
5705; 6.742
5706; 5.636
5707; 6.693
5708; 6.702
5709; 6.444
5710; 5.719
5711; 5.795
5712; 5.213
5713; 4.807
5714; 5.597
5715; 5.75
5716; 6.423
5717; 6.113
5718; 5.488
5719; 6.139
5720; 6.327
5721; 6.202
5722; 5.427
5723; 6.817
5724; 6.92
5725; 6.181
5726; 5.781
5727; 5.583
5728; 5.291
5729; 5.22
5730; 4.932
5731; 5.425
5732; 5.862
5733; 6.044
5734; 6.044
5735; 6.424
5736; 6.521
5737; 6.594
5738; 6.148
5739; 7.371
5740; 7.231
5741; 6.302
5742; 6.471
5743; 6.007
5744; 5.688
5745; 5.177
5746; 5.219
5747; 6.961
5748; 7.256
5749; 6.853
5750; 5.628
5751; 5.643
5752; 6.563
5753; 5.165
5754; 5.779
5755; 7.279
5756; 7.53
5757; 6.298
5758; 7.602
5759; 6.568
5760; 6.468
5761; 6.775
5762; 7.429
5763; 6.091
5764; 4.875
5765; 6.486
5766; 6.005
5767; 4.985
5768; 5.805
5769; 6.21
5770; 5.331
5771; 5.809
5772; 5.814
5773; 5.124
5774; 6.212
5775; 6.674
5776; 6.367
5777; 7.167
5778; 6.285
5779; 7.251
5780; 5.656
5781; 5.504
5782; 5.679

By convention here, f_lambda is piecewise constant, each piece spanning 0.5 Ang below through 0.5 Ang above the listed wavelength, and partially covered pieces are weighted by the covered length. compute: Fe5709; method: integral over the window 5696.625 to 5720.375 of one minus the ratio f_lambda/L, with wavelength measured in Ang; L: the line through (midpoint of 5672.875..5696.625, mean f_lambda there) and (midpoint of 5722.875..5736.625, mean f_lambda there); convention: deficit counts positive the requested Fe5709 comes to -0.8 Ang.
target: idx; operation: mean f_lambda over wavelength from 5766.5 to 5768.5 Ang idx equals 5.39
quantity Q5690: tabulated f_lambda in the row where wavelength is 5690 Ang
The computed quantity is 6.176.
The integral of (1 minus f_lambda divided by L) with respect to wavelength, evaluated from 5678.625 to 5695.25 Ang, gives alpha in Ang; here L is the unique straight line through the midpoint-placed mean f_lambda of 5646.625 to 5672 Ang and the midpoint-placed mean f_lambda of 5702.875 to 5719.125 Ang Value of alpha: 0.5 Ang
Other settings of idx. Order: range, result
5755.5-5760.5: 6.89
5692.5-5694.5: 6.07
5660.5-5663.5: 4.83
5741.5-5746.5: 5.71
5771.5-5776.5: 6.04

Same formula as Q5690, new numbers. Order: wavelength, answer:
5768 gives 5.805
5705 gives 6.742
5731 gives 5.425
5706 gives 5.636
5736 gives 6.521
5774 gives 6.212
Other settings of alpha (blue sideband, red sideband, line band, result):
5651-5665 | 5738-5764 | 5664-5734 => 2.72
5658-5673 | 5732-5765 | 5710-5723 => 0.63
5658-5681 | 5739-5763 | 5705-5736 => 1.45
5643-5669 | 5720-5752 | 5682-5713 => -0.14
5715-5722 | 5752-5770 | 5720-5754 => 0.34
